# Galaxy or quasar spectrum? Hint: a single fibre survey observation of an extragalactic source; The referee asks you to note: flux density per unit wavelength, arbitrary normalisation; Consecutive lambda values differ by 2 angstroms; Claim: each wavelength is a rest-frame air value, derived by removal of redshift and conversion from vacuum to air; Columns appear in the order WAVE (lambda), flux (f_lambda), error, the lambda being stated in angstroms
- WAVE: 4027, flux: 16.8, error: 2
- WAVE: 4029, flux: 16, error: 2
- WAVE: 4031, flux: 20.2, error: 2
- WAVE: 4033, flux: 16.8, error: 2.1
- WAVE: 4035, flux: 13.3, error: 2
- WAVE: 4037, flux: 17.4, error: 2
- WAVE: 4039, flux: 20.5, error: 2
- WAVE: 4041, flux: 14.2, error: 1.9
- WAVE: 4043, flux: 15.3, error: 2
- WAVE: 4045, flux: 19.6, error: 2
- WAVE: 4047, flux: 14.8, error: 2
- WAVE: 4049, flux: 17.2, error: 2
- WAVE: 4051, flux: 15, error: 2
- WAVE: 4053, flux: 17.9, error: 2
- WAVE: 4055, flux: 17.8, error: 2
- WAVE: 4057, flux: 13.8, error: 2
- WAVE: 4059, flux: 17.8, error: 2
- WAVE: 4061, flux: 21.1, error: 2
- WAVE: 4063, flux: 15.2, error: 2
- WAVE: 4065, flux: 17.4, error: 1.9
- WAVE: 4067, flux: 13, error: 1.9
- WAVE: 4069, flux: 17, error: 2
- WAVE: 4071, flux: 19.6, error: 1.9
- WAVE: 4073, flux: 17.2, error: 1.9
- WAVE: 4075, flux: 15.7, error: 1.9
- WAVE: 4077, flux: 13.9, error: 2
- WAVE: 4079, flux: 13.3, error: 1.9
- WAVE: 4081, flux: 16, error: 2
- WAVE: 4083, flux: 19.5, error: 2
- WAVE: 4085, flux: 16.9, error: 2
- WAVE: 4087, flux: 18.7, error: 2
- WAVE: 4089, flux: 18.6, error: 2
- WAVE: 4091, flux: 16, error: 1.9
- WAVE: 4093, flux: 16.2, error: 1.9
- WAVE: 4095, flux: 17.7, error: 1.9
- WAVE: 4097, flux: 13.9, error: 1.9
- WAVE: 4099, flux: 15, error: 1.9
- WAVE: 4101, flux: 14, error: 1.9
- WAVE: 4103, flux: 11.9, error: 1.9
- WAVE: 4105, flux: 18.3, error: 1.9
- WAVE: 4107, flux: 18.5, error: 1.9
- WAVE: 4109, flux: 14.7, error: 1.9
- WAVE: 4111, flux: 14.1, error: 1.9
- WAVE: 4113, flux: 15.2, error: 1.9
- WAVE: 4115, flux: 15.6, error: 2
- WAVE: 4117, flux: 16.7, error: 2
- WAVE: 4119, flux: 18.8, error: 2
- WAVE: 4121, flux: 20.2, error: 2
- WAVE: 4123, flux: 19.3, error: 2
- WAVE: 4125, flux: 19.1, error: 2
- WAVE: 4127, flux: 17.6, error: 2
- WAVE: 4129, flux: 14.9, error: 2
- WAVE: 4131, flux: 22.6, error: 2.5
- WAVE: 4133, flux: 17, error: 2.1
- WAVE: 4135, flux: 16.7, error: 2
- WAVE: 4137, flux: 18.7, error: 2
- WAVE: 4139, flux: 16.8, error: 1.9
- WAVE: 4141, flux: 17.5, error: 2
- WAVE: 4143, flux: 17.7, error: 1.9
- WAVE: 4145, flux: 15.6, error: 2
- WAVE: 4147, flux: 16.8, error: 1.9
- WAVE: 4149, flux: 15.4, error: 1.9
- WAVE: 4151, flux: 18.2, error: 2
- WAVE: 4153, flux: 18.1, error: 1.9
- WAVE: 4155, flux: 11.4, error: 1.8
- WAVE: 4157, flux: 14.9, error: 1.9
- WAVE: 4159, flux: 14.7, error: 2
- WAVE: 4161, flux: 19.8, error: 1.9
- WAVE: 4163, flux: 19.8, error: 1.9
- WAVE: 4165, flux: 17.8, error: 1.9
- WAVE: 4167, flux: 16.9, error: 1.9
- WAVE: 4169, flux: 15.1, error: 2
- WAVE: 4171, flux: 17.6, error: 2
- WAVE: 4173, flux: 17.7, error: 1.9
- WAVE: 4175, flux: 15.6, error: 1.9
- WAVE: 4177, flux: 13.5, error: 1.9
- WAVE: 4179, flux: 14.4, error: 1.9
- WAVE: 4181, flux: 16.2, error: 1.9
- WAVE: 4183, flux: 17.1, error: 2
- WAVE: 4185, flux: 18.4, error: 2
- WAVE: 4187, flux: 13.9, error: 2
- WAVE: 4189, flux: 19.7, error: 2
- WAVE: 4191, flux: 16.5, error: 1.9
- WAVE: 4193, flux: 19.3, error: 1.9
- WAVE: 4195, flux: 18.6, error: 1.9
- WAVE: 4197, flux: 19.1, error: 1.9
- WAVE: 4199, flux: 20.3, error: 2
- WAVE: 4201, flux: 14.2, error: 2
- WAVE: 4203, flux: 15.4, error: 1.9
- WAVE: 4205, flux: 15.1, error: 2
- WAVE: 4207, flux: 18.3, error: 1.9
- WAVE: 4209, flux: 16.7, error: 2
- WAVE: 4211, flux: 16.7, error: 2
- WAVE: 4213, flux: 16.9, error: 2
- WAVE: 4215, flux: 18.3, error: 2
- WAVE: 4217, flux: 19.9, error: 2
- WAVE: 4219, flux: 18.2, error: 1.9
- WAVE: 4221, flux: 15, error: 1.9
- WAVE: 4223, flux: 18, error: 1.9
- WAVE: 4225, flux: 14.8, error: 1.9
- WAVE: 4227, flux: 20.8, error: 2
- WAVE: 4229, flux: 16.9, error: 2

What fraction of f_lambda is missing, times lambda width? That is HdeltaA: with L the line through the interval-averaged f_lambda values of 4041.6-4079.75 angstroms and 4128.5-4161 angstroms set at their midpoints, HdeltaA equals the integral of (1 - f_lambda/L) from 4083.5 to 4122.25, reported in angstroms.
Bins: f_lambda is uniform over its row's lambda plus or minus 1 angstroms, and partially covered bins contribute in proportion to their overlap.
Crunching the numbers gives 0.5 angstroms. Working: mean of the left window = 16.4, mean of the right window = 16.8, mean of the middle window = 16.4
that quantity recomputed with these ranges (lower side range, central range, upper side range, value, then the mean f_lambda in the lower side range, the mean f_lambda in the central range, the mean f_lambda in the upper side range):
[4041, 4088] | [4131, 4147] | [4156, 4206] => -0.7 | 16.6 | 17.5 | 16.9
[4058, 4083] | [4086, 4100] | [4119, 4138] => 0.6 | 16.6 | 16.6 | 18.5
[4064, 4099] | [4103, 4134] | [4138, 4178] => -1.5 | 16.5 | 17.3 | 16.5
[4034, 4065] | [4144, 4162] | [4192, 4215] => 1.1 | 16.7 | 16.1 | 17.4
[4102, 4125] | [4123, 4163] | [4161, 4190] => -0.9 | 16.8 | 17.2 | 16.8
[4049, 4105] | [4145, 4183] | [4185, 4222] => 1.6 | 16.4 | 16.3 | 17.4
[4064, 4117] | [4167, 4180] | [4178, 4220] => 1.0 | 16.1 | 15.7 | 17.3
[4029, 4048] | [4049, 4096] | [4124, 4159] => 0.3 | 16.9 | 16.8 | 16.9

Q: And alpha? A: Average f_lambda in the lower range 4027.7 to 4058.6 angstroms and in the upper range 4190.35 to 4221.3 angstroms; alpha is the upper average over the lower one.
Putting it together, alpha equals 1.05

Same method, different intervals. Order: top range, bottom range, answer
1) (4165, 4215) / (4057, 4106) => 1.03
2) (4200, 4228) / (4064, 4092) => 1.02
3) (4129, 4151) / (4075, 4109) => 1.08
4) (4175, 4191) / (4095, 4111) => 1.06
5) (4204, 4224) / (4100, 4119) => 1.11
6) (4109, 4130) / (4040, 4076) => 1.02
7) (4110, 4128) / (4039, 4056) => 1.04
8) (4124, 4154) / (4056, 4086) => 1.06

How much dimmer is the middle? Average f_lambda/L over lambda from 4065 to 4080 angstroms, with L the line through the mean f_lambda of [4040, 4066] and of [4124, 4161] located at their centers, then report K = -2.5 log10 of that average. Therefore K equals 0.06 mag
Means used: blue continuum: 16.7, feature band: 15.8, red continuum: 17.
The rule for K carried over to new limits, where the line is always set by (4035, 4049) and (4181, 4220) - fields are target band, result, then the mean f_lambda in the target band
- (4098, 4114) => 0.122 mag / 15.2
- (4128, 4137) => -0.046 mag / 17.9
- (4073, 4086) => 0.060 mag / 16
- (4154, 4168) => 0.052 mag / 16.5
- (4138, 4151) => 0.029 mag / 16.8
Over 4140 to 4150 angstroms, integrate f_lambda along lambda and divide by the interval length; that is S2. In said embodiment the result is 16.6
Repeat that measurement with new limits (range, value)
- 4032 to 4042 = 16.4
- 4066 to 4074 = 16.7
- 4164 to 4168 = 17.4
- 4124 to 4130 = 17.2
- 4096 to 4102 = 14.3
